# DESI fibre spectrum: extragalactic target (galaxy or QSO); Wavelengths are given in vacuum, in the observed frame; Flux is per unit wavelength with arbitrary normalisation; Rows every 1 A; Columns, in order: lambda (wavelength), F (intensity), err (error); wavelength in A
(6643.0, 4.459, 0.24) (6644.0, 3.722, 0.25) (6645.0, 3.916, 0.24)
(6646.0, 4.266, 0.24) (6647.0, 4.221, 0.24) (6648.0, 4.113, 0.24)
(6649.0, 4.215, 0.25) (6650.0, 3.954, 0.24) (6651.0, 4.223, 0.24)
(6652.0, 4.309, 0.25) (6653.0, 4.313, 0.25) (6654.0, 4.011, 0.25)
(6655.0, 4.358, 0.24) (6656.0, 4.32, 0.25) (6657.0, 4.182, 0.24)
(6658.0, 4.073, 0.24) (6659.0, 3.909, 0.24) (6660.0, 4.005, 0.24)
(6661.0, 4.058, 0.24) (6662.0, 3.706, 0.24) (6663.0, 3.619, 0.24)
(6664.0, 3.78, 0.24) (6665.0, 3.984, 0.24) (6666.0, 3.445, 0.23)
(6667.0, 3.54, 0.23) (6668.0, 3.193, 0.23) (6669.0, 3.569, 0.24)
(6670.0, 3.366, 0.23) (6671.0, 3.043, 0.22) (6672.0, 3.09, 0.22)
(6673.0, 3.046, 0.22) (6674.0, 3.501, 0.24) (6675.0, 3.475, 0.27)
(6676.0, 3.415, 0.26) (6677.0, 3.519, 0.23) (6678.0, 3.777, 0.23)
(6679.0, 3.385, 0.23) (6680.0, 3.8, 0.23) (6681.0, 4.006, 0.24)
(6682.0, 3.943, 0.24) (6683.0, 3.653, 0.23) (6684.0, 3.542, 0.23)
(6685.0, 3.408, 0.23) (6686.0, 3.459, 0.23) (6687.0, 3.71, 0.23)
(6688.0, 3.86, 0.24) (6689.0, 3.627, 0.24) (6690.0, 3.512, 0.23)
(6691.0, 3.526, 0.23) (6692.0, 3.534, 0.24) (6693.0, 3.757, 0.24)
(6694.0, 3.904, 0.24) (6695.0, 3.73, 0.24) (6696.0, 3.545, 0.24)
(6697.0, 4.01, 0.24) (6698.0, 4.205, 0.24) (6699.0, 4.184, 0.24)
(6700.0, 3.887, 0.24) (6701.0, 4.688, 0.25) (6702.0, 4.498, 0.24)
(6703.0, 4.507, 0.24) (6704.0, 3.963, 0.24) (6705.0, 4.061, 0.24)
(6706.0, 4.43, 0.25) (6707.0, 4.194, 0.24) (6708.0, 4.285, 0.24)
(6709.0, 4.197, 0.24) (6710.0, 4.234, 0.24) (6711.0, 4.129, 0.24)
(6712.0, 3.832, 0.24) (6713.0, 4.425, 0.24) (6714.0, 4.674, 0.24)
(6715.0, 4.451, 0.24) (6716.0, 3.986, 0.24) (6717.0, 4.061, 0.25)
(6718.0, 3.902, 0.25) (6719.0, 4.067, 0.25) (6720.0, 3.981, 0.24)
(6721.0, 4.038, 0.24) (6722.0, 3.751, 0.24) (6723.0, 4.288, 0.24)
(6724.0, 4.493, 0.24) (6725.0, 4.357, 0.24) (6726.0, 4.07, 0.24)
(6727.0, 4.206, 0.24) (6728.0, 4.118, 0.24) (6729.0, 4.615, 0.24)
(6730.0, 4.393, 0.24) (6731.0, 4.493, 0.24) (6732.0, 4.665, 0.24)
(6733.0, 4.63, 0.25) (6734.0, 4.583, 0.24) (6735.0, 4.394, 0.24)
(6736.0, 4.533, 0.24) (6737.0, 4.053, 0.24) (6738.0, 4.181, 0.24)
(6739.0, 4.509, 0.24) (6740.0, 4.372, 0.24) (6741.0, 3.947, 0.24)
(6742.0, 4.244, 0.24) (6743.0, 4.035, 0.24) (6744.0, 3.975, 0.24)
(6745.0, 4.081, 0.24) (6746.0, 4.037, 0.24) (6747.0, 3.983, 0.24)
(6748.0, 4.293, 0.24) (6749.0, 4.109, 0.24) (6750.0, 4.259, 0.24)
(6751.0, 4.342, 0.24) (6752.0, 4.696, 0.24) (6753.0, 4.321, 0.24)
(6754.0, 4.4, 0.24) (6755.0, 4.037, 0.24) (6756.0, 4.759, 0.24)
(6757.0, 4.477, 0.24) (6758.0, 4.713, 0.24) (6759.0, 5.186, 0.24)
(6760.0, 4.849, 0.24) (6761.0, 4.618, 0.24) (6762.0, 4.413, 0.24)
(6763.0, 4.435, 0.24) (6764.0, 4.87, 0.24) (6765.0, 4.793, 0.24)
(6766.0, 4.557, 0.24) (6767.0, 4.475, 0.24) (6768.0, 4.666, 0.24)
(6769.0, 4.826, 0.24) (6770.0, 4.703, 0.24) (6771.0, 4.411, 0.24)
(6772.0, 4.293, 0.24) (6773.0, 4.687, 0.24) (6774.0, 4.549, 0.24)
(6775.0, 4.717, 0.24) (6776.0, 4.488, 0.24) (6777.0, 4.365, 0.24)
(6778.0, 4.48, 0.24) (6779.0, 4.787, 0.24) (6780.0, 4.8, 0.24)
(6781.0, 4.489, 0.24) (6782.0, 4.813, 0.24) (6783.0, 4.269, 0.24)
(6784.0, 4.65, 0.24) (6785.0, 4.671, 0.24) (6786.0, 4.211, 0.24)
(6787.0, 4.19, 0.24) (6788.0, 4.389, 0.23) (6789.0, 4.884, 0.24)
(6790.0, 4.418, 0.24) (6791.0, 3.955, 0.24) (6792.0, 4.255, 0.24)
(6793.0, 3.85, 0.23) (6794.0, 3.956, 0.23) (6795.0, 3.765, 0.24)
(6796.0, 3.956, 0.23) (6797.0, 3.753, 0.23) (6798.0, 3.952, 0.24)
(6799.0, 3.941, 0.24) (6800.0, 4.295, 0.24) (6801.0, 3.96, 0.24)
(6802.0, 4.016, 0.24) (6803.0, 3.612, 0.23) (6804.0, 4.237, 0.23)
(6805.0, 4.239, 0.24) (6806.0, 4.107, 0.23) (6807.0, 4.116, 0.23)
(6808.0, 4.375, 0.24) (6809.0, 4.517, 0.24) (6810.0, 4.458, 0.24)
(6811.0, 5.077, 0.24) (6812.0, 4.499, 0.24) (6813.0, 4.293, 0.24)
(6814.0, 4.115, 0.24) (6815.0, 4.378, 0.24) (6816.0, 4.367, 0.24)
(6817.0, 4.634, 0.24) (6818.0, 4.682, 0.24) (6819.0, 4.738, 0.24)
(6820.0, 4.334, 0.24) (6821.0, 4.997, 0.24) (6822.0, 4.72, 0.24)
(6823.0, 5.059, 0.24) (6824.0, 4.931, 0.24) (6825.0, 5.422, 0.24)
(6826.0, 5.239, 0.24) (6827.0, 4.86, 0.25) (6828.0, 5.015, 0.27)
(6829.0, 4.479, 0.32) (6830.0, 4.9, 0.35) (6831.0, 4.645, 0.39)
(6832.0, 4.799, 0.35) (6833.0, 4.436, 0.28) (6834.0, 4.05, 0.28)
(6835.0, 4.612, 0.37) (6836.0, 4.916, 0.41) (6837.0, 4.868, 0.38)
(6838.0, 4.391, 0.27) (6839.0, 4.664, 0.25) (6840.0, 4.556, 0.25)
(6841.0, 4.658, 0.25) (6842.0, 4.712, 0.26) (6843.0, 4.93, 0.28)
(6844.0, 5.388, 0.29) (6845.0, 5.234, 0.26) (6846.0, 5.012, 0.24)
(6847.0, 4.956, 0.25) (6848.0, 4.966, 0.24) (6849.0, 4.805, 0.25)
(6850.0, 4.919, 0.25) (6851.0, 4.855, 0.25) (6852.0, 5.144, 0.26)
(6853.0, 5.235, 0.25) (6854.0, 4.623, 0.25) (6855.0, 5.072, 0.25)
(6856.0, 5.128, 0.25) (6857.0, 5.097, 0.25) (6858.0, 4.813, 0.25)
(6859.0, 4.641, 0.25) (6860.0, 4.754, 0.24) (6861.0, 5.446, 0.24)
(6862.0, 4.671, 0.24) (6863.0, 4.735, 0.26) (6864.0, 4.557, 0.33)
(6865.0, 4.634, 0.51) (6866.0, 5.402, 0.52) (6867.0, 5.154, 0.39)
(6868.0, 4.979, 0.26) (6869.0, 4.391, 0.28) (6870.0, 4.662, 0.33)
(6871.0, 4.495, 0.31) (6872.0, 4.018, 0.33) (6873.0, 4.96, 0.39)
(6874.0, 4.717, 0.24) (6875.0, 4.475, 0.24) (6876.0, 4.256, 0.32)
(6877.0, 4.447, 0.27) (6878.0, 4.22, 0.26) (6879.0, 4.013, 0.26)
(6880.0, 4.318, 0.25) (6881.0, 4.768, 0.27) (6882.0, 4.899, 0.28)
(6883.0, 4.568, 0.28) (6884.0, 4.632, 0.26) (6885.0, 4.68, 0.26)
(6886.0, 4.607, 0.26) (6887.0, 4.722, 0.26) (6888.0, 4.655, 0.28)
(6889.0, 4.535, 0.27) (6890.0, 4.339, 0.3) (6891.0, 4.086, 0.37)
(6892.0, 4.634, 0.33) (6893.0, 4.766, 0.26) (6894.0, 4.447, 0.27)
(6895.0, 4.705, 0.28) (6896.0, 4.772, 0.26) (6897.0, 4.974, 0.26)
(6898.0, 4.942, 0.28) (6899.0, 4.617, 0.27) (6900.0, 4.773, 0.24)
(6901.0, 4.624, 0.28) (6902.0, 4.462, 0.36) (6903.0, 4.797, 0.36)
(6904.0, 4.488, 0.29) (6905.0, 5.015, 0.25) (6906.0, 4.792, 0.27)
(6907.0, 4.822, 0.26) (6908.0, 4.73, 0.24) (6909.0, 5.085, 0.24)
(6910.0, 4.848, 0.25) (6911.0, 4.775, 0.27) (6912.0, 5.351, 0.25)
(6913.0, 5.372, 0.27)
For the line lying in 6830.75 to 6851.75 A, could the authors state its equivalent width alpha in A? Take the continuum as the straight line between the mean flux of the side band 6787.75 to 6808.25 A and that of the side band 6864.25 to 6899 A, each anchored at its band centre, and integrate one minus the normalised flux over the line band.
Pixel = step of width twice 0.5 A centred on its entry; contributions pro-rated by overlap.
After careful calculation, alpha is -2.0 A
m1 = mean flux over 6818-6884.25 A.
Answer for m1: 4.77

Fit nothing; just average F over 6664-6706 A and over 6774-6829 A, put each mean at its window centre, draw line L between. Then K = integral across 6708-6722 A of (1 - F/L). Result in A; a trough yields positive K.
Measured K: -0.9 A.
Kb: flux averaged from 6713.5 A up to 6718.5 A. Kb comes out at 4.21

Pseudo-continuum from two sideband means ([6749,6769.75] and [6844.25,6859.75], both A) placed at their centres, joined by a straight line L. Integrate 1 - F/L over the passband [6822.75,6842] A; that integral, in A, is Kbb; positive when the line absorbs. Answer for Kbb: 0.50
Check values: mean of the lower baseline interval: 4.57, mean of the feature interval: 4.76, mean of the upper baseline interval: 4.97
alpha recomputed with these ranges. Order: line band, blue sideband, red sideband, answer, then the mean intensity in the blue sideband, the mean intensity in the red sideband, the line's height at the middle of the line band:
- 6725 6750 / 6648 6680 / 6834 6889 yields -0.9 A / 3.76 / 4.75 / 4.13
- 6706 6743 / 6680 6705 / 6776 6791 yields -1.5 A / 3.86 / 4.51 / 4.09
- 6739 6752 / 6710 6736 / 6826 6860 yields 0.6 A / 4.27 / 4.83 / 4.37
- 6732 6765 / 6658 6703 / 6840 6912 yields -2.7 A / 3.7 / 4.75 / 4.07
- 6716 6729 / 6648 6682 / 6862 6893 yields -0.4 A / 3.77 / 4.59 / 3.99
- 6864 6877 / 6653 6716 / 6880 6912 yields -0.2 A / 3.86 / 4.7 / 4.6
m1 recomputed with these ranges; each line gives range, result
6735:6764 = 4.36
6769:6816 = 4.33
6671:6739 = 4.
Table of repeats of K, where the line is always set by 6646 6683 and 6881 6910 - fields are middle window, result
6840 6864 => -2.2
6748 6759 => -0.8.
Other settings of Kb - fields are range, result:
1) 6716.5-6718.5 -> 3.98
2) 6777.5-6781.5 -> 4.64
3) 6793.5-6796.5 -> 3.89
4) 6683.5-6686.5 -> 3.47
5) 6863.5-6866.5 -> 4.86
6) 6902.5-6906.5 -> 4.77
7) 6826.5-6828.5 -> 4.94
